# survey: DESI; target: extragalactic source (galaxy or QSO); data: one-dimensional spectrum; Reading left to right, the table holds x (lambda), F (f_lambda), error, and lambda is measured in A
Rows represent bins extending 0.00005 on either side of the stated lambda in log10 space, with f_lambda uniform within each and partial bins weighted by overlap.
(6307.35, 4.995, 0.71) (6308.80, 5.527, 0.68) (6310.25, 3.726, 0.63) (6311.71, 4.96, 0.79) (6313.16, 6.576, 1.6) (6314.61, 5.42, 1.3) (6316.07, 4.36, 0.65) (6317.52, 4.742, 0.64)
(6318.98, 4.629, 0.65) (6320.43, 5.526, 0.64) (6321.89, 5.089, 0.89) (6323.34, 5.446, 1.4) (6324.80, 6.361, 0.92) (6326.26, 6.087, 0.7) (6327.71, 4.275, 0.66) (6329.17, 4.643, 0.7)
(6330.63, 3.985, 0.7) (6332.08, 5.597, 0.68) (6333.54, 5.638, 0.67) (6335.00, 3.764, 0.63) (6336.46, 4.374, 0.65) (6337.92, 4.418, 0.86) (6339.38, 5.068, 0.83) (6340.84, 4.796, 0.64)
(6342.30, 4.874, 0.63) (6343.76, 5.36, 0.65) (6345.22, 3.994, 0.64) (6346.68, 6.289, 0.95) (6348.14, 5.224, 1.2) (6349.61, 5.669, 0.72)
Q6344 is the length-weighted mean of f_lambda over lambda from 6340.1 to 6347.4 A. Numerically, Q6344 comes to 5.06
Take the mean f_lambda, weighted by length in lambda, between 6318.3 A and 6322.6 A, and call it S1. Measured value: 5.09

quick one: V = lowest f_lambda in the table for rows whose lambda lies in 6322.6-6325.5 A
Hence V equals 5.446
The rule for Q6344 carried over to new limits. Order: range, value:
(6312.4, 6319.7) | 5.15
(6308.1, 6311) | 4.61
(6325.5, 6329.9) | 5.01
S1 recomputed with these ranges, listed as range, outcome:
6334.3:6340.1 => 4.41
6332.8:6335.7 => 4.71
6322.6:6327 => 5.96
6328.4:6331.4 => 4.34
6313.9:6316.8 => 4.88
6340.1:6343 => 4.84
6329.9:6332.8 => 4.8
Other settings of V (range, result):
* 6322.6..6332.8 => 3.985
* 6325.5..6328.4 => 4.275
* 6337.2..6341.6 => 4.418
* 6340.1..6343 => 4.796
